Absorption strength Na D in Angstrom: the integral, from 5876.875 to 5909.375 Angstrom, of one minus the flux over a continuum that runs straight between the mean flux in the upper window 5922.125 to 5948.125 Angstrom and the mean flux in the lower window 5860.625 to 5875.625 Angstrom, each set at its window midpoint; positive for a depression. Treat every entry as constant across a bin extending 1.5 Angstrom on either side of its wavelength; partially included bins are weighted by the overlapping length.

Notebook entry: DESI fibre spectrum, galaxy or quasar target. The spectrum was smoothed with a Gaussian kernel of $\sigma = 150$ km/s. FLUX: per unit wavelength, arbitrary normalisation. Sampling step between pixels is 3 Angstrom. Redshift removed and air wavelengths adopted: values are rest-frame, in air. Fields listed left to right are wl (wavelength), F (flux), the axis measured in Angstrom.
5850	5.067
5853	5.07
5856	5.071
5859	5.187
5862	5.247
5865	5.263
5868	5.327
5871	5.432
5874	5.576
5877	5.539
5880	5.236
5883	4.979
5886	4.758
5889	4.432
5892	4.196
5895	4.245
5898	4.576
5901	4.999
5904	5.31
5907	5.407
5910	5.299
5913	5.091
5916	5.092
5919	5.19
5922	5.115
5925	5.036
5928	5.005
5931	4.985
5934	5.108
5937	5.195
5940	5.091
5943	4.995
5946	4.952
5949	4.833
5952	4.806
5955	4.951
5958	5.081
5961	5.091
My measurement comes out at 2.39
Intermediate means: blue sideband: 5.37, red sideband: 5.04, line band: 4.86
